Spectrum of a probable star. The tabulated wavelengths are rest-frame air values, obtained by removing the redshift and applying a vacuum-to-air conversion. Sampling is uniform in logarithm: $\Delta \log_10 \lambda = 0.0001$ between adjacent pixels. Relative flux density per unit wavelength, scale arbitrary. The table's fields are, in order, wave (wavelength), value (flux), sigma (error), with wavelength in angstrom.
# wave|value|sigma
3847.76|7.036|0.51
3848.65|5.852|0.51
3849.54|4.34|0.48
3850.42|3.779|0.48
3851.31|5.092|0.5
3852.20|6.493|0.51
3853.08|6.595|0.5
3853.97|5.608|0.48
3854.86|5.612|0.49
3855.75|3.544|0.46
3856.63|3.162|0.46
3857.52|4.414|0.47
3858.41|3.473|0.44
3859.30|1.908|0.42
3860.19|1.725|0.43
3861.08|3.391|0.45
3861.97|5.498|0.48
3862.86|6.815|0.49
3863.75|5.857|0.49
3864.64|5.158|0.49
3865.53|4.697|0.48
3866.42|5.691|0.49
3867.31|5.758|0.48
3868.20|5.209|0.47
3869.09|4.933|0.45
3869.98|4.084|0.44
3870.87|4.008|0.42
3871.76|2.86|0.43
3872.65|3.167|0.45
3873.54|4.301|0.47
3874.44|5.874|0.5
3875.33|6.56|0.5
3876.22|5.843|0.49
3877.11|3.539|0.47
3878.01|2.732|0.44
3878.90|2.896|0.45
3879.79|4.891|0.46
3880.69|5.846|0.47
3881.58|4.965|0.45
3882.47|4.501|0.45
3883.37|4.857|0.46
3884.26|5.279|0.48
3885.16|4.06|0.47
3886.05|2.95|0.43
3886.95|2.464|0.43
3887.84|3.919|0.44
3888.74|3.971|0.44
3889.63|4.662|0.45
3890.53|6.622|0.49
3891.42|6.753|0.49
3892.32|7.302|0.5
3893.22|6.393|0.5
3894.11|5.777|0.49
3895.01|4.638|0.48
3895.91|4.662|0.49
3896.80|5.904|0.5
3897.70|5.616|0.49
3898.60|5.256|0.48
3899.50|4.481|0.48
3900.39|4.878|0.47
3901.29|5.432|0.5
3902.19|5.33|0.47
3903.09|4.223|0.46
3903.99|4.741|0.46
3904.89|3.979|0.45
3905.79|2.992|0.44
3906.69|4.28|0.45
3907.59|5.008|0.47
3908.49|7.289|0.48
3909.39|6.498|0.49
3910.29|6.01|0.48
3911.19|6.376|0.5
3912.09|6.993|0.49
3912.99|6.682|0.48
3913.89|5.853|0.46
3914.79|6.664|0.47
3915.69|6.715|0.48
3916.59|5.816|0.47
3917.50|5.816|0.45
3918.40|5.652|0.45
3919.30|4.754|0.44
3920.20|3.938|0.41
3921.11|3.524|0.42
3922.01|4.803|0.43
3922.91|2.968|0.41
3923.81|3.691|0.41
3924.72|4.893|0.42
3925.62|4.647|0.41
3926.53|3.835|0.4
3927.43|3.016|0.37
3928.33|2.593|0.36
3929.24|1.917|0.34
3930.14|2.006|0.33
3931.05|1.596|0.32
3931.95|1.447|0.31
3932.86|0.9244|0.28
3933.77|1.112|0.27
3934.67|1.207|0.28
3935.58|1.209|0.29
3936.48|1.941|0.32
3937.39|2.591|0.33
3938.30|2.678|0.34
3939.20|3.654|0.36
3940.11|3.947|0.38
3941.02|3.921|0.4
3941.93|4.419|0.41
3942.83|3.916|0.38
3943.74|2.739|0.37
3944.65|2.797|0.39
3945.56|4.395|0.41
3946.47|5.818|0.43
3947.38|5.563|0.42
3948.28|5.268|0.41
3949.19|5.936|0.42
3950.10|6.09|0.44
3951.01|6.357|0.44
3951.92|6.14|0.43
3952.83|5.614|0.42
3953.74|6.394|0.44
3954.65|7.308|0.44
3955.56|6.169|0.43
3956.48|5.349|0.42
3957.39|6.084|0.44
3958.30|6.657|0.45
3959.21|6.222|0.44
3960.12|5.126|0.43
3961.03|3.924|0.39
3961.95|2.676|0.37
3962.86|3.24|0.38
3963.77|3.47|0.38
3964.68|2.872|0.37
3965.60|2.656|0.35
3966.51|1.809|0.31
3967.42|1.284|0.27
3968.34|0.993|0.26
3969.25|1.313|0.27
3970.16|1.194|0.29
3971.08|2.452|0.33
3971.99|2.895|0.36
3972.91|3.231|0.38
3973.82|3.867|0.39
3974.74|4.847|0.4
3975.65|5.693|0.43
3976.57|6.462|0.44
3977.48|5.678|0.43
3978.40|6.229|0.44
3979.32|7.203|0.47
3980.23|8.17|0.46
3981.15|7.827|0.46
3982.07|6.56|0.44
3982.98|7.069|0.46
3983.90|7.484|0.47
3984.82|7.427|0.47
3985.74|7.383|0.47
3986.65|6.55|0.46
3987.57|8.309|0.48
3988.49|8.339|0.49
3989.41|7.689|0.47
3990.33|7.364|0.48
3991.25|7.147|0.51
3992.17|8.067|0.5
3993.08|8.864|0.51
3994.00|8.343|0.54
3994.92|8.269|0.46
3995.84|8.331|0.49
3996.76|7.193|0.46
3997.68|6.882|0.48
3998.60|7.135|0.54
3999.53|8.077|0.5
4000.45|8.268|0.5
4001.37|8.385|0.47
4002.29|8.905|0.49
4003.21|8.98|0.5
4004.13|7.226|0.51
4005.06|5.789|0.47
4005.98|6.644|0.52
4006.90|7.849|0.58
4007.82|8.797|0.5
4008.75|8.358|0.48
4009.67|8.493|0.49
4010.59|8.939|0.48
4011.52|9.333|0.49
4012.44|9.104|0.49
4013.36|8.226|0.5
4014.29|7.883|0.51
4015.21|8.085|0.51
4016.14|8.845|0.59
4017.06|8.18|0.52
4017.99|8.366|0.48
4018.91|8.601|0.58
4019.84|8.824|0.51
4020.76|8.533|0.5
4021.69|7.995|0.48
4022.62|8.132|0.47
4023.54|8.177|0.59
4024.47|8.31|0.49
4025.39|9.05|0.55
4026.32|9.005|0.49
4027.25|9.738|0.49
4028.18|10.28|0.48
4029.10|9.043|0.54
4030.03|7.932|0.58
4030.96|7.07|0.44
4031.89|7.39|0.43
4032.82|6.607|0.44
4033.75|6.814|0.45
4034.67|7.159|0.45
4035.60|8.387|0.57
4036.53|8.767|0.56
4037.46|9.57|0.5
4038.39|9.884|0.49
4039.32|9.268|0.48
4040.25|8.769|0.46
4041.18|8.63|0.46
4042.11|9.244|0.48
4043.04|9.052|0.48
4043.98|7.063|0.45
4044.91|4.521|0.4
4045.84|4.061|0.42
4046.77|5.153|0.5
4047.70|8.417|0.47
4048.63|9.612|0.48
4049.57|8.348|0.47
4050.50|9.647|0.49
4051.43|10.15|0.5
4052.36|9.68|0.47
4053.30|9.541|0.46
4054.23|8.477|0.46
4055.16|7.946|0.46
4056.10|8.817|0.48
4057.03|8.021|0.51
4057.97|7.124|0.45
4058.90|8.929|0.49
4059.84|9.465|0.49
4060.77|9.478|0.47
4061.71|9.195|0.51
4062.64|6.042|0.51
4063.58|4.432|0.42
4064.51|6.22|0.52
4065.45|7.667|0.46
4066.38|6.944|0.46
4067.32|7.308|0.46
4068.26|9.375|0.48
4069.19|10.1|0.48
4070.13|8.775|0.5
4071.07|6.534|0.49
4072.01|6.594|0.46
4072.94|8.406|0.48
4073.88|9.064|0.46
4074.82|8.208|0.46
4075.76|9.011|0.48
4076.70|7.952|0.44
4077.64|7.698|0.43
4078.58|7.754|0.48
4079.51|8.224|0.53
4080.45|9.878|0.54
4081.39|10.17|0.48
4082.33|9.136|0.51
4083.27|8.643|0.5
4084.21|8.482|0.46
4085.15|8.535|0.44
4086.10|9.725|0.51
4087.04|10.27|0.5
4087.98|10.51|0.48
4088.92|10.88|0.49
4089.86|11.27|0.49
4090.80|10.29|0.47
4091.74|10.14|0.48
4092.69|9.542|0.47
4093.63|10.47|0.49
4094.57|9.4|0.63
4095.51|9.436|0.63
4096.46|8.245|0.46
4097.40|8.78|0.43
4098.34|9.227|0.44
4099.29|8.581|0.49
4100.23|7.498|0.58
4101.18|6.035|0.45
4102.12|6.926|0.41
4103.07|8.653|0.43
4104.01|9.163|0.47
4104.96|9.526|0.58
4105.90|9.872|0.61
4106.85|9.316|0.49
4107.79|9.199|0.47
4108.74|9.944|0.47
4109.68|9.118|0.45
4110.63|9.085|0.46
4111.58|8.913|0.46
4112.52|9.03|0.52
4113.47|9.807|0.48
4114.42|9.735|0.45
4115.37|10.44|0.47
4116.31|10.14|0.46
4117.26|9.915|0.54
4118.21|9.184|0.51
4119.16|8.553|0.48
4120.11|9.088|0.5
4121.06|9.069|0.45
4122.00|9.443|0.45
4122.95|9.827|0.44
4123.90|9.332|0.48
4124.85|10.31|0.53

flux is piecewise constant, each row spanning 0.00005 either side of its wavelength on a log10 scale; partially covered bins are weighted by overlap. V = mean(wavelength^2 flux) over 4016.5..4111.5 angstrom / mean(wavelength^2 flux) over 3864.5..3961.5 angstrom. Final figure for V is 1.99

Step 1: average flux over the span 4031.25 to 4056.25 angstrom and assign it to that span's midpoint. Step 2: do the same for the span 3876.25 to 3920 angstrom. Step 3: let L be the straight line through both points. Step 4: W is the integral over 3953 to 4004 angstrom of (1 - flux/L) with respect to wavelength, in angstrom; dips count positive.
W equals 6.9 angstrom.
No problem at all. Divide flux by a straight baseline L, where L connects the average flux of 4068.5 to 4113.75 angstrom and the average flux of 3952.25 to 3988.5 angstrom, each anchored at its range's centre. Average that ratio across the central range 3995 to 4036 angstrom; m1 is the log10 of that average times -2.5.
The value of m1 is -0.24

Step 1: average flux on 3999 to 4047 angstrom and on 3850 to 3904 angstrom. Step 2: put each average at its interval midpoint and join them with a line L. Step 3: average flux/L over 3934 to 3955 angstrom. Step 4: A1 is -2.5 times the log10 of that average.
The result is 0.430 mag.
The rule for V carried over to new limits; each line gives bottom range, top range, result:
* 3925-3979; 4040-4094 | 2.35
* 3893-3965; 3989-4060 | 1.90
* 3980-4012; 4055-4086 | 1.09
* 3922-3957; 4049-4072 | 2.26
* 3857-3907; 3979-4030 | 1.85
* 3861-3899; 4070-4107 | 2.02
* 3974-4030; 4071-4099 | 1.20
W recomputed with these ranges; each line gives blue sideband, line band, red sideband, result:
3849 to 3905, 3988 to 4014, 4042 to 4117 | -3.2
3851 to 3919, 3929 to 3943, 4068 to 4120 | 8.5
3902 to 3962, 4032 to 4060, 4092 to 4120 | -2.6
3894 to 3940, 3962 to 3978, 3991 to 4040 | 8.2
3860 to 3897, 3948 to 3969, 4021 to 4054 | 6.0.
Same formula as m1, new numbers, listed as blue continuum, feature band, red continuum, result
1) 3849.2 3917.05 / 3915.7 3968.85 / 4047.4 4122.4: 0.47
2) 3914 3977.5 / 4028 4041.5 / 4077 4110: -0.17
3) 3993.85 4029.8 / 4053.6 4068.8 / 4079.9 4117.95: 0.13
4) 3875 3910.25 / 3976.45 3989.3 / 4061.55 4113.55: -0.08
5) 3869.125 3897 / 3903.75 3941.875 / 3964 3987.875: 0.18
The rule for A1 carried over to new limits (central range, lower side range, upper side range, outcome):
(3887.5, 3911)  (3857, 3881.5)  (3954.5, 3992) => -0.12 mag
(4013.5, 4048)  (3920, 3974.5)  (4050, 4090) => -0.17 mag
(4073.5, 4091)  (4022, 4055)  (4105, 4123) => -0.03 mag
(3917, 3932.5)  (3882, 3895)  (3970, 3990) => 0.44 mag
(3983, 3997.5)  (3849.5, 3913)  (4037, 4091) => -0.11 mag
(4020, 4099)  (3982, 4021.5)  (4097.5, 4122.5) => 0.00 mag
